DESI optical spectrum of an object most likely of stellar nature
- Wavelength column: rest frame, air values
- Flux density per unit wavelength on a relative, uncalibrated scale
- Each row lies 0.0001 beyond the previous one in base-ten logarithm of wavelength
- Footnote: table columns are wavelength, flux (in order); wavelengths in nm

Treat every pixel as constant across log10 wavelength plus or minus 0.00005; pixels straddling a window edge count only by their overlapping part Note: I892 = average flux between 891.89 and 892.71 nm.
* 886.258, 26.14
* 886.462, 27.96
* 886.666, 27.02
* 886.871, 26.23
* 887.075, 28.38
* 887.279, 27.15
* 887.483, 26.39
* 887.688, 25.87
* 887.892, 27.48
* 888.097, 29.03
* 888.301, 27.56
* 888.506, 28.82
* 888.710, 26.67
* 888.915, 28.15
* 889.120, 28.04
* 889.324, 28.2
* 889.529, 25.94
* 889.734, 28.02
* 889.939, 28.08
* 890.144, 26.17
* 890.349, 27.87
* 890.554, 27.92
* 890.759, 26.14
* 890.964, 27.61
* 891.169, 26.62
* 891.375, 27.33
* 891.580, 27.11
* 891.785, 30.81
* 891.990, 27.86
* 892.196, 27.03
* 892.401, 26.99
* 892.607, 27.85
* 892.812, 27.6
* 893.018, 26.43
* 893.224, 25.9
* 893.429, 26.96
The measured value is 27.4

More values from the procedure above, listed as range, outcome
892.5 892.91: 27.7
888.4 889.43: 28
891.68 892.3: 28.6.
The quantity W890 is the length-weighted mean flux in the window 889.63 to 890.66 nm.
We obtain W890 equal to 27.6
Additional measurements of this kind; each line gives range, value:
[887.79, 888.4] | 28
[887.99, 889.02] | 28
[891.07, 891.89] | 28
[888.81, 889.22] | 28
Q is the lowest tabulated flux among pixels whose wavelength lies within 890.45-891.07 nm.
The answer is 26.14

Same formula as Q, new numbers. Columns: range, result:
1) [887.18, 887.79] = 25.87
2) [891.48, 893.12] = 26.43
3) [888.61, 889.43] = 26.67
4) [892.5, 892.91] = 27.6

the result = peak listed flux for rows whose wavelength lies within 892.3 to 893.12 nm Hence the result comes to 27.85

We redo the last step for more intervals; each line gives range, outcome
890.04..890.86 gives 27.92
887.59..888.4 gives 29.03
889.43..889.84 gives 28.02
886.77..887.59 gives 28.38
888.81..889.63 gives 28.2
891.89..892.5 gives 27.86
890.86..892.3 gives 30.81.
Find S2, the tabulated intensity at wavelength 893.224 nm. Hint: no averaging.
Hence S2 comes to 25.9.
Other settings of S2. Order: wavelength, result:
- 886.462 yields 27.96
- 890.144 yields 26.17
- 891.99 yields 27.86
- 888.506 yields 28.82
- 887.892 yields 27.48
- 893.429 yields 26.96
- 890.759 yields 26.14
